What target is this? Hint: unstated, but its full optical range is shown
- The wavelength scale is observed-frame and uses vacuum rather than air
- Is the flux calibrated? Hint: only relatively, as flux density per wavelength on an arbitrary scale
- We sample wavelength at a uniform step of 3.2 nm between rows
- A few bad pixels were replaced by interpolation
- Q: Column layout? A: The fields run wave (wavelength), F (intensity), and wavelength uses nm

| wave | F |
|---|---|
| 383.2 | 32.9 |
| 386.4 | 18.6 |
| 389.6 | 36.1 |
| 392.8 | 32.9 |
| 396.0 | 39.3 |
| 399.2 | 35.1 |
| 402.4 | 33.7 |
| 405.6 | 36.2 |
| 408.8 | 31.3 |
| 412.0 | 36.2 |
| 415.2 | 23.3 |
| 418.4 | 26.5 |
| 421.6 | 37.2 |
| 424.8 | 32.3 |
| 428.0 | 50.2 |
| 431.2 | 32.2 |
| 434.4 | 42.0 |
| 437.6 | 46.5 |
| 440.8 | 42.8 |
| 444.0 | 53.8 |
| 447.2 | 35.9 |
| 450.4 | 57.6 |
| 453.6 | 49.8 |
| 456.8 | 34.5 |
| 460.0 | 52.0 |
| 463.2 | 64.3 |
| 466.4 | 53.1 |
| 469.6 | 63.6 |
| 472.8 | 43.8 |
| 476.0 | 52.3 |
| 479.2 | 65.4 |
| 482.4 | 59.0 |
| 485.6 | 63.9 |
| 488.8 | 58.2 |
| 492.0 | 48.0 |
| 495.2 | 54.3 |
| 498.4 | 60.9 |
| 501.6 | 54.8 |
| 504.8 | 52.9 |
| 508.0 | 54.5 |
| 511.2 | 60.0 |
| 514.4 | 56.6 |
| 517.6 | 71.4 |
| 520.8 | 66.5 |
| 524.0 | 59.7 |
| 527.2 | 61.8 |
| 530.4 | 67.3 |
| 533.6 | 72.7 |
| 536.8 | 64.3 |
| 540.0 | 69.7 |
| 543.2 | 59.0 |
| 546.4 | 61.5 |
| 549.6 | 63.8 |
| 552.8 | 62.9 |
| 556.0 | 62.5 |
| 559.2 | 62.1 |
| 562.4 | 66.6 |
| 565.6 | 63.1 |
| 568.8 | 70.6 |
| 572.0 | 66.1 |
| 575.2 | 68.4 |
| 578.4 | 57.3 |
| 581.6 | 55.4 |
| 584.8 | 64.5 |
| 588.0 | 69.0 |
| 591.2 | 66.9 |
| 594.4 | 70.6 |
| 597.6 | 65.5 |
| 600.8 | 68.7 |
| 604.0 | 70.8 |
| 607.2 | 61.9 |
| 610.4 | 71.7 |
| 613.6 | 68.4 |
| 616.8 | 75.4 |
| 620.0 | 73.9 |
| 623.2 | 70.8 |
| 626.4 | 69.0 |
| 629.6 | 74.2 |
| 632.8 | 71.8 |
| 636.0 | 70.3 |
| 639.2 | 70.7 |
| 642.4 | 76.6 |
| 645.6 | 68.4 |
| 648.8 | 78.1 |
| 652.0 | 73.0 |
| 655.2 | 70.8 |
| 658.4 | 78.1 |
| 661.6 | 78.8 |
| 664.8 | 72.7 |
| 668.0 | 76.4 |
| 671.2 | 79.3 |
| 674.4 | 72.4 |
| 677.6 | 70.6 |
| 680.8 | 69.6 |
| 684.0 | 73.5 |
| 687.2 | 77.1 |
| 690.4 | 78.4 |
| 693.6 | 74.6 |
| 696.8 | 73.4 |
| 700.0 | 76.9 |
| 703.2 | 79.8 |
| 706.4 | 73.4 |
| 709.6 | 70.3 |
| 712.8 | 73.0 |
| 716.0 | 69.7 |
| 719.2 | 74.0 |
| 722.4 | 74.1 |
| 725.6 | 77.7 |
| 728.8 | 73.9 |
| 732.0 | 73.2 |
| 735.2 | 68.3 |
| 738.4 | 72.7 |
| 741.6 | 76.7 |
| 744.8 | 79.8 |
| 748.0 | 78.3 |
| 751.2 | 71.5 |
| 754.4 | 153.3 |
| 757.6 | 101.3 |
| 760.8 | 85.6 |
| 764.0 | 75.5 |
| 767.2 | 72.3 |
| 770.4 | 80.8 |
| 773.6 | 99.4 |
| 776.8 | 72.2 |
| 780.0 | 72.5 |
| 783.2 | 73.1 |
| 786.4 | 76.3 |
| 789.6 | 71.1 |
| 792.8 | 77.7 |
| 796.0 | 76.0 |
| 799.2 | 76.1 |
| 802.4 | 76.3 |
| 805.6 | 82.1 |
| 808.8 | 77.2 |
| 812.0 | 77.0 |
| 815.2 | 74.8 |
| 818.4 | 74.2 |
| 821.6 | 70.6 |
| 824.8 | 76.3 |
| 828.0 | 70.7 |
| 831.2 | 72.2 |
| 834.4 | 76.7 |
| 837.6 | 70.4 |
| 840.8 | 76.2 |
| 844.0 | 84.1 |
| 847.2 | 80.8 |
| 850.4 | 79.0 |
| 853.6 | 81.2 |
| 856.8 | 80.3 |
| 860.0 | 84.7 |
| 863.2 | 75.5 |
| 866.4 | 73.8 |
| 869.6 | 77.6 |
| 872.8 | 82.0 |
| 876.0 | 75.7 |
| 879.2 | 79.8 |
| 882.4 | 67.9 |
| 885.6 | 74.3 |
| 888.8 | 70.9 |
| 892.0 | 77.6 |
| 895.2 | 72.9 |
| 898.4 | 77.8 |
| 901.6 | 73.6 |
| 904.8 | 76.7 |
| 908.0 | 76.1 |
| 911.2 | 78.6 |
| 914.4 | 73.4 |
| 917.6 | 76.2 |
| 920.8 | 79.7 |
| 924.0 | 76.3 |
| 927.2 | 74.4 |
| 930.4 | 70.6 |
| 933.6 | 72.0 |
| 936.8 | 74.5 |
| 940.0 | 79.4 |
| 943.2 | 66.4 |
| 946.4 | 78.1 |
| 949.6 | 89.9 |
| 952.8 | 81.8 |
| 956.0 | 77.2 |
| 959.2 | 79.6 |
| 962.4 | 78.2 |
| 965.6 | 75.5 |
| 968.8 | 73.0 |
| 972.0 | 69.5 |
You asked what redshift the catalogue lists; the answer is 0.151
